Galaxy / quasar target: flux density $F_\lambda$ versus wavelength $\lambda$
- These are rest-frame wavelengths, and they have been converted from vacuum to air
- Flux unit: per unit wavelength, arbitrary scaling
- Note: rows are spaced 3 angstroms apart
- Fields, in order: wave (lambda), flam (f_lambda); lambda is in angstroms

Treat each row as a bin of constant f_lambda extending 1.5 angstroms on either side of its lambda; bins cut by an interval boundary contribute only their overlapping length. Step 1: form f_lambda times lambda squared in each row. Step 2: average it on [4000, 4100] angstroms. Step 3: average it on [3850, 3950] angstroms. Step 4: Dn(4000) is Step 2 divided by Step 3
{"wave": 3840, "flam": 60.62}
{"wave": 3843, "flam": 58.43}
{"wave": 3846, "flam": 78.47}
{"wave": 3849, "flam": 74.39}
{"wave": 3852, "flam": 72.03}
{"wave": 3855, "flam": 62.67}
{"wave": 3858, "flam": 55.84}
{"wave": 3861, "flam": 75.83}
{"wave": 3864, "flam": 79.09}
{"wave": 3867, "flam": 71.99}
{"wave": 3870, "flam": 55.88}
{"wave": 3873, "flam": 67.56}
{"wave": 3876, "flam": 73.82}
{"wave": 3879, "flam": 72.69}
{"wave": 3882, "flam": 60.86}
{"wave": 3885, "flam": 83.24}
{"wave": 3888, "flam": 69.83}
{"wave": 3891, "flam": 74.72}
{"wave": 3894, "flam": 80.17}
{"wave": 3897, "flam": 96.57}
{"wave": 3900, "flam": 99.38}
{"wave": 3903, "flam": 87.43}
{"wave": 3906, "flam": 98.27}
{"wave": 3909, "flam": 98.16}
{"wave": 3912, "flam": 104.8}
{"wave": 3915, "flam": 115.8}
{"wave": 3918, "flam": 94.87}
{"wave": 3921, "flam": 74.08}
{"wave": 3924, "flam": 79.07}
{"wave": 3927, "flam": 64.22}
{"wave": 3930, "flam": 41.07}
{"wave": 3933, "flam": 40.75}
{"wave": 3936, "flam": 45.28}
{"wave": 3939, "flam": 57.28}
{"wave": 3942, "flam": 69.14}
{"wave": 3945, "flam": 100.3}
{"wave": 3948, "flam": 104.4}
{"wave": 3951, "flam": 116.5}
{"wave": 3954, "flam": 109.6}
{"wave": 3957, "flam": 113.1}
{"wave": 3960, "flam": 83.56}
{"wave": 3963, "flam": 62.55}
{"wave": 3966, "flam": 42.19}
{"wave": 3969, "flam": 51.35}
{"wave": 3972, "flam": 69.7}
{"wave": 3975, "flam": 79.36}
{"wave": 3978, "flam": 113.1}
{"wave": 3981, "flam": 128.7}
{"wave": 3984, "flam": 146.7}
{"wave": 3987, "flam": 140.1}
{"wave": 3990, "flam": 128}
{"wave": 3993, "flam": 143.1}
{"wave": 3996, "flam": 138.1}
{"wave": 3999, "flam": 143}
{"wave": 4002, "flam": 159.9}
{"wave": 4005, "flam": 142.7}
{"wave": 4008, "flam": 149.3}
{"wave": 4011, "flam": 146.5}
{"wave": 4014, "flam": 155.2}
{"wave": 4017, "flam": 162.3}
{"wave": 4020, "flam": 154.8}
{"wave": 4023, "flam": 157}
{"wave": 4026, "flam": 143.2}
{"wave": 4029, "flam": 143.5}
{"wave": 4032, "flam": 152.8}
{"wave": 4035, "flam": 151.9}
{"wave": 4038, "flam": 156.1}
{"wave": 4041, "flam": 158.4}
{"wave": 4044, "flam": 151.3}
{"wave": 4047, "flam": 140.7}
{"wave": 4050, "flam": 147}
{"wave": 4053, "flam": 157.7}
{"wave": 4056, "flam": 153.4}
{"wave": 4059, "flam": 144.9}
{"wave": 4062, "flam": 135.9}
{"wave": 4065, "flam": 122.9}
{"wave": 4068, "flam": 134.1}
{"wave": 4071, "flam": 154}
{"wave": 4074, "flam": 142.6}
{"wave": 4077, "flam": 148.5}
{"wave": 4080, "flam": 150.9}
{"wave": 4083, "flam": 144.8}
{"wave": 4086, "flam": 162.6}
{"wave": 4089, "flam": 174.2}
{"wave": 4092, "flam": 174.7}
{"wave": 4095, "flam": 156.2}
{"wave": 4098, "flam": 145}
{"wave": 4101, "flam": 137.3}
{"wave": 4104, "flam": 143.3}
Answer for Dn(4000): 2.12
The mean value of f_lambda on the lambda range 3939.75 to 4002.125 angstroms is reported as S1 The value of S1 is 105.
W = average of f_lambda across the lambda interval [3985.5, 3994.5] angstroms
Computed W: 137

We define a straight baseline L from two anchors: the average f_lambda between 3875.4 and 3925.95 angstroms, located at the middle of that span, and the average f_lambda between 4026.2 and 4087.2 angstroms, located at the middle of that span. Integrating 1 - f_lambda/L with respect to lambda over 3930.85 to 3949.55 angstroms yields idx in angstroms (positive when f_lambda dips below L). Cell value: 6.2 angstroms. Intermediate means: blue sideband 86.1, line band 68.7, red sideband 148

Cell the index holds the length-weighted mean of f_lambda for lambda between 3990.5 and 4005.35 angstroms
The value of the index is 144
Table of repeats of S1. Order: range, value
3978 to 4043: 147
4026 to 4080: 147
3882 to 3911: 86.4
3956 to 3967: 75.1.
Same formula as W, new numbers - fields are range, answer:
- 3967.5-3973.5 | 60.5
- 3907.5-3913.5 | 101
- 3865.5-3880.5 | 68.4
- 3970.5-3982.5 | 97.7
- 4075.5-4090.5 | 156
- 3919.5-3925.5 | 76.6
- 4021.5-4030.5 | 148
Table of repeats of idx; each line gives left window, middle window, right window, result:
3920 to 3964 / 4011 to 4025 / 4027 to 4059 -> -2.43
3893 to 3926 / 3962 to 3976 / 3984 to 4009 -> 7.38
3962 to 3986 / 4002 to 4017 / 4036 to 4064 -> -4.41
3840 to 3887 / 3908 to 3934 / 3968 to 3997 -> 3.06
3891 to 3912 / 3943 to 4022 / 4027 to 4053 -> 5.75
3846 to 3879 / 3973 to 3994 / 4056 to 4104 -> -1.86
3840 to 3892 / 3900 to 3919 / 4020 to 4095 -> -2.61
